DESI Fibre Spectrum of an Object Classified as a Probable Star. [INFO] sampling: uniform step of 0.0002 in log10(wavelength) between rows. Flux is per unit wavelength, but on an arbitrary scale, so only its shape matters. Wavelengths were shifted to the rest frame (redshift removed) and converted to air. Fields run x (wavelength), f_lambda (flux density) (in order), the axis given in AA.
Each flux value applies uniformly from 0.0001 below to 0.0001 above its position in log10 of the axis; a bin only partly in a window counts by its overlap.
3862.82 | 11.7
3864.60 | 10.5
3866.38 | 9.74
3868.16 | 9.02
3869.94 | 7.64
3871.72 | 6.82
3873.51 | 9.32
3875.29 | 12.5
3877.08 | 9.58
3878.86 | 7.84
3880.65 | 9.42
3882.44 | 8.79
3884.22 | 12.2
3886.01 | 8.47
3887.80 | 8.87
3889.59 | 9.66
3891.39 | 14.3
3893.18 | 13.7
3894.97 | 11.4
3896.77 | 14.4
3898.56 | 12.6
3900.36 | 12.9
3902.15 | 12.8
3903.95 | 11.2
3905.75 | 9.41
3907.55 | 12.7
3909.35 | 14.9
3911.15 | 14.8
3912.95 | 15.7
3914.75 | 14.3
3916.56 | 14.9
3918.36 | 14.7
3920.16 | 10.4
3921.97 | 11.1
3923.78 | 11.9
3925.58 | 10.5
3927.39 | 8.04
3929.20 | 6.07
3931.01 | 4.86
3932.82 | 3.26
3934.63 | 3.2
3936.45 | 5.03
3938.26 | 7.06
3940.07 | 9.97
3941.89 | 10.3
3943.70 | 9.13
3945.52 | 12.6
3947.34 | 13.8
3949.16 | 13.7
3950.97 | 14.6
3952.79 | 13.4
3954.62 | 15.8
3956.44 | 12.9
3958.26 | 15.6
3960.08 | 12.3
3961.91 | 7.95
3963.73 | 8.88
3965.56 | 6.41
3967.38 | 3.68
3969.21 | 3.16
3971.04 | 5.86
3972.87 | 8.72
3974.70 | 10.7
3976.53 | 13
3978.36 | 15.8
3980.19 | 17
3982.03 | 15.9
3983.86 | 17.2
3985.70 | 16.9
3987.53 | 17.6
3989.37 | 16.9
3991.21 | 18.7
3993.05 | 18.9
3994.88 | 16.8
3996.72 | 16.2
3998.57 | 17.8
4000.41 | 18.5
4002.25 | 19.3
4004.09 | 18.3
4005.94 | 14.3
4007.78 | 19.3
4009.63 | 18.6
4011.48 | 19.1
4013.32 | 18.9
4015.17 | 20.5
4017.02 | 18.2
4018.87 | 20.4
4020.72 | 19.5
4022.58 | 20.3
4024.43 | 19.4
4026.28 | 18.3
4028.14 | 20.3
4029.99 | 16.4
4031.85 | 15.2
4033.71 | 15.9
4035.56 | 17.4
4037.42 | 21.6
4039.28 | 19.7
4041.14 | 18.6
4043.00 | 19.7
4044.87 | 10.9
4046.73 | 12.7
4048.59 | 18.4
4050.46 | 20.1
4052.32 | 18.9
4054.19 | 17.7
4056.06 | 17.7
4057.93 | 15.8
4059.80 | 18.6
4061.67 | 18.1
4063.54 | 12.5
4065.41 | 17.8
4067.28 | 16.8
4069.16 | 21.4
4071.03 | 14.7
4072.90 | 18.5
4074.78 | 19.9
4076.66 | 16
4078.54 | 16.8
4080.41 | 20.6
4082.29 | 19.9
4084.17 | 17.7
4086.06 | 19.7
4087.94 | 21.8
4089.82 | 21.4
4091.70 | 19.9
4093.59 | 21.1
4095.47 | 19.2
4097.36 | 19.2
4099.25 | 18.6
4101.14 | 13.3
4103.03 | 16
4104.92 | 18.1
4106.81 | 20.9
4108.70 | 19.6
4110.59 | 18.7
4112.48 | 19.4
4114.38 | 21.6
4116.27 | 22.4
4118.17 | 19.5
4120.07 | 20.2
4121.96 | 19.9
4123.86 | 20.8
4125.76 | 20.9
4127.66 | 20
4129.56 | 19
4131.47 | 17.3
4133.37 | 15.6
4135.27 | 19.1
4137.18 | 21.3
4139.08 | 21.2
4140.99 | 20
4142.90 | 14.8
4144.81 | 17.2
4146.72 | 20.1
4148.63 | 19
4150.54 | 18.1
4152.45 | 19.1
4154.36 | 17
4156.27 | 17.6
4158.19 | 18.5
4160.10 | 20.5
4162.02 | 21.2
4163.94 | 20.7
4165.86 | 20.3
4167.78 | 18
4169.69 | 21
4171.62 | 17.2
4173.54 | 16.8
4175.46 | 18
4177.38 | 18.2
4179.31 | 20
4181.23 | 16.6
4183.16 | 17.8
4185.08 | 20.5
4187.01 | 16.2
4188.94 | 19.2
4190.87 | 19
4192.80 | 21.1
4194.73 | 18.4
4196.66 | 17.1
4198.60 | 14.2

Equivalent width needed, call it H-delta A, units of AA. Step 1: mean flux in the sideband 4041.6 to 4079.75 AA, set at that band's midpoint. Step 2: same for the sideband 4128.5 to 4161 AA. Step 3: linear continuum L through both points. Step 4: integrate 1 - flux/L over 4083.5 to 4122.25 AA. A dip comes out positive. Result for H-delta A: -3.4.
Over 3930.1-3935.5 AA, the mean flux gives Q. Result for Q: 3.78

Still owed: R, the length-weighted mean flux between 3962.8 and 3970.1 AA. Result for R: 5.55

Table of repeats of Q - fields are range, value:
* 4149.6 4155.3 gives 18.1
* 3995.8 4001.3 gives 17.5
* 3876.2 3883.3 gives 8.91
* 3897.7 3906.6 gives 11.8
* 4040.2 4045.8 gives 16.4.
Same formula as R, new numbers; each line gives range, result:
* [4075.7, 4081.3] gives 17.8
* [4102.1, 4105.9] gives 17.1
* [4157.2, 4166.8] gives 20.2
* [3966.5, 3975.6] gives 6.43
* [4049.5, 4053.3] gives 19.5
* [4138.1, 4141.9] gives 20.6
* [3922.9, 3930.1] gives 9.13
